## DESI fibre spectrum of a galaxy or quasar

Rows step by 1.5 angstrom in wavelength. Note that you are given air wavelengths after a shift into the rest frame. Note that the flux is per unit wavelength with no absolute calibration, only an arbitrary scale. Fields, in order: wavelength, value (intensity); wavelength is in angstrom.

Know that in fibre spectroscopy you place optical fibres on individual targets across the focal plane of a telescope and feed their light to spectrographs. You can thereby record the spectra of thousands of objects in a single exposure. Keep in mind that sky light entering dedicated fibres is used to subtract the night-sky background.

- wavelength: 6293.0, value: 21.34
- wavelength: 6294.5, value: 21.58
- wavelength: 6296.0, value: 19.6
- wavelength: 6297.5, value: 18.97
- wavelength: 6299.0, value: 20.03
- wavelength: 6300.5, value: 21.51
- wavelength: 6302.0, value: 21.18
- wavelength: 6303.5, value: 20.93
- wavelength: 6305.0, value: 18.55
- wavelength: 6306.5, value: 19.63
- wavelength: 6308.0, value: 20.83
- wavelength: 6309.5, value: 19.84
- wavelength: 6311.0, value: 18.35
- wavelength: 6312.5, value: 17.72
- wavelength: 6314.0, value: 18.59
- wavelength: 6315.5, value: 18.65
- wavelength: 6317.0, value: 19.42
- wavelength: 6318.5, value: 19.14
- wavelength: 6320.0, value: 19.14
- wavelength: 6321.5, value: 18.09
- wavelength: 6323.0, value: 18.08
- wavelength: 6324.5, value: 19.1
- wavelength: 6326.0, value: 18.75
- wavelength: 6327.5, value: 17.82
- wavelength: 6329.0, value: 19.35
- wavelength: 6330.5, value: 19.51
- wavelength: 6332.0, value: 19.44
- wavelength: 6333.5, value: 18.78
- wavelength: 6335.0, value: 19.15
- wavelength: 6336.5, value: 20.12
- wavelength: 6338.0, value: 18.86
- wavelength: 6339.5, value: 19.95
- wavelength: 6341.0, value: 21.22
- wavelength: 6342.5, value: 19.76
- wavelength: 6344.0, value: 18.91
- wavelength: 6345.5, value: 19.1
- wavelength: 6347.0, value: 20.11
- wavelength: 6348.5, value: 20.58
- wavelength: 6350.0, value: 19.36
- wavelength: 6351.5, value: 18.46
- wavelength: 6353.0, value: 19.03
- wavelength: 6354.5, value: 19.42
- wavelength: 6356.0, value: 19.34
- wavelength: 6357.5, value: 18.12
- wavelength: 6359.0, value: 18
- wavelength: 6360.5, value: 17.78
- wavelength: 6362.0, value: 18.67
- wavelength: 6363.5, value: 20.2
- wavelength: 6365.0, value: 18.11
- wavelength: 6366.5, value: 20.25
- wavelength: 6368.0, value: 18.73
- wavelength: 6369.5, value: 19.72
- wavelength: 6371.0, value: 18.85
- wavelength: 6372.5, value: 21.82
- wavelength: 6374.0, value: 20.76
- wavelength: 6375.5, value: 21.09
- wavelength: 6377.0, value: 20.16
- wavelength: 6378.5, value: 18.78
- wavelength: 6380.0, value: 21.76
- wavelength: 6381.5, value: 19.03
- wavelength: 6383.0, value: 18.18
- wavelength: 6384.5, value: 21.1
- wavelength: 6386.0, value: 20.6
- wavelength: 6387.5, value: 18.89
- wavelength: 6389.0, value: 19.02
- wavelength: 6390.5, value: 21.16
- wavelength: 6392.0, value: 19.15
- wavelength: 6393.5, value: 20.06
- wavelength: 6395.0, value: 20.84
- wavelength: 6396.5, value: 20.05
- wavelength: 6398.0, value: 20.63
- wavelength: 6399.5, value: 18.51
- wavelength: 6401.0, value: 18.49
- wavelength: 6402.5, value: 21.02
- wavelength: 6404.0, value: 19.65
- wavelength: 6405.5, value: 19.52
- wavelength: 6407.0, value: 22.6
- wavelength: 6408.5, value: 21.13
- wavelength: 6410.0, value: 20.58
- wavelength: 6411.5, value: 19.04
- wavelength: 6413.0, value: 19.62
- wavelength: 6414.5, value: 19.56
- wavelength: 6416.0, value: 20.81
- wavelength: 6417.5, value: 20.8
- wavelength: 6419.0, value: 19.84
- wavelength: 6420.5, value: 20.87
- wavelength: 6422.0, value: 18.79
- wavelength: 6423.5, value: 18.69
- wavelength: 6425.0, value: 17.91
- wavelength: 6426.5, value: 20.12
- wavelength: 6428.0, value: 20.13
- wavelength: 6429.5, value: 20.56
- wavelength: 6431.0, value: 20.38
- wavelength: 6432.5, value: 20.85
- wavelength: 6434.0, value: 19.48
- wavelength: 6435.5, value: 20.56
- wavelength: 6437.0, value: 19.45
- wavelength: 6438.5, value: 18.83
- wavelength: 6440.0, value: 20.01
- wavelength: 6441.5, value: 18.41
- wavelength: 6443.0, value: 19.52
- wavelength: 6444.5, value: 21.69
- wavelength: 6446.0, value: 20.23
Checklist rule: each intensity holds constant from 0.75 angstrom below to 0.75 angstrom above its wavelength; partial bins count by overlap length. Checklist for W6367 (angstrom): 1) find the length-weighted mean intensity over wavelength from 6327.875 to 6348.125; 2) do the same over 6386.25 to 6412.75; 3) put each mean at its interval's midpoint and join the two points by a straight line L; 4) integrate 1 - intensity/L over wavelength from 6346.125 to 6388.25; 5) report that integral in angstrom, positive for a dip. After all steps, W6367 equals 0.5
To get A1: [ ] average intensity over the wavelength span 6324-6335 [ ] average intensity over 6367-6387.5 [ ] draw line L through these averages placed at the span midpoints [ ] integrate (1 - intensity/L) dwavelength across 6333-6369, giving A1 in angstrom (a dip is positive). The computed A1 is 0.32 angstrom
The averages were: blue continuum 19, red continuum 20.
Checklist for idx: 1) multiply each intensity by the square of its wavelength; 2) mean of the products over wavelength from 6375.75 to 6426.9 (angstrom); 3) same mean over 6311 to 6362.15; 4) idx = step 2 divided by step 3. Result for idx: 1.07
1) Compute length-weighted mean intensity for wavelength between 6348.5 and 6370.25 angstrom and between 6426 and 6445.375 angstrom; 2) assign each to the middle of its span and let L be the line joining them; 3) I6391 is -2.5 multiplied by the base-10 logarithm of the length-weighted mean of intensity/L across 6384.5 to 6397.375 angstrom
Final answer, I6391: -0.03 mag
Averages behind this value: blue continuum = 19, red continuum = 20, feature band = 20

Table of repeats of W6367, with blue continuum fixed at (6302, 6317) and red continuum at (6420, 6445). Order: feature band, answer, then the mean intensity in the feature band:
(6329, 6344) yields -0.1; 19.6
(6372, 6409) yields -1.0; 20.1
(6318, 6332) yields 0.4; 18.8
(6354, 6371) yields 0.5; 18.9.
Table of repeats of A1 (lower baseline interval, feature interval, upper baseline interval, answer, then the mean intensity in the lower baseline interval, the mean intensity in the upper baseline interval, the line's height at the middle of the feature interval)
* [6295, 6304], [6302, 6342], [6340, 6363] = 1.29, 20.4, 19.2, 19.9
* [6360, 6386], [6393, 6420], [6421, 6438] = -0.58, 19.7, 19.7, 19.7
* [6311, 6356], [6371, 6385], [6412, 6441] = -0.52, 19.1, 19.8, 19.5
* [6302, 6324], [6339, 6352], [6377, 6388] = -0.19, 19.1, 19.8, 19.5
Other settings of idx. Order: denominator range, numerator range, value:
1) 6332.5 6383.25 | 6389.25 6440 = 1.04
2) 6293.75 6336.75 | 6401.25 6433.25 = 1.07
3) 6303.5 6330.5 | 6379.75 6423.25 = 1.08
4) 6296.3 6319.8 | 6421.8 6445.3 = 1.05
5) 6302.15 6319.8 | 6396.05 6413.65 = 1.07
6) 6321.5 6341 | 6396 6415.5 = 1.07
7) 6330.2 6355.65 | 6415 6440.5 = 1.05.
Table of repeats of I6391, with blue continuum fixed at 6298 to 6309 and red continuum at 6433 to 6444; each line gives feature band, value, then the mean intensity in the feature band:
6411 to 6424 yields -0.01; 19.8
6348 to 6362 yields 0.07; 18.9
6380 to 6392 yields 0.00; 19.8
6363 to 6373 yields 0.02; 19.6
